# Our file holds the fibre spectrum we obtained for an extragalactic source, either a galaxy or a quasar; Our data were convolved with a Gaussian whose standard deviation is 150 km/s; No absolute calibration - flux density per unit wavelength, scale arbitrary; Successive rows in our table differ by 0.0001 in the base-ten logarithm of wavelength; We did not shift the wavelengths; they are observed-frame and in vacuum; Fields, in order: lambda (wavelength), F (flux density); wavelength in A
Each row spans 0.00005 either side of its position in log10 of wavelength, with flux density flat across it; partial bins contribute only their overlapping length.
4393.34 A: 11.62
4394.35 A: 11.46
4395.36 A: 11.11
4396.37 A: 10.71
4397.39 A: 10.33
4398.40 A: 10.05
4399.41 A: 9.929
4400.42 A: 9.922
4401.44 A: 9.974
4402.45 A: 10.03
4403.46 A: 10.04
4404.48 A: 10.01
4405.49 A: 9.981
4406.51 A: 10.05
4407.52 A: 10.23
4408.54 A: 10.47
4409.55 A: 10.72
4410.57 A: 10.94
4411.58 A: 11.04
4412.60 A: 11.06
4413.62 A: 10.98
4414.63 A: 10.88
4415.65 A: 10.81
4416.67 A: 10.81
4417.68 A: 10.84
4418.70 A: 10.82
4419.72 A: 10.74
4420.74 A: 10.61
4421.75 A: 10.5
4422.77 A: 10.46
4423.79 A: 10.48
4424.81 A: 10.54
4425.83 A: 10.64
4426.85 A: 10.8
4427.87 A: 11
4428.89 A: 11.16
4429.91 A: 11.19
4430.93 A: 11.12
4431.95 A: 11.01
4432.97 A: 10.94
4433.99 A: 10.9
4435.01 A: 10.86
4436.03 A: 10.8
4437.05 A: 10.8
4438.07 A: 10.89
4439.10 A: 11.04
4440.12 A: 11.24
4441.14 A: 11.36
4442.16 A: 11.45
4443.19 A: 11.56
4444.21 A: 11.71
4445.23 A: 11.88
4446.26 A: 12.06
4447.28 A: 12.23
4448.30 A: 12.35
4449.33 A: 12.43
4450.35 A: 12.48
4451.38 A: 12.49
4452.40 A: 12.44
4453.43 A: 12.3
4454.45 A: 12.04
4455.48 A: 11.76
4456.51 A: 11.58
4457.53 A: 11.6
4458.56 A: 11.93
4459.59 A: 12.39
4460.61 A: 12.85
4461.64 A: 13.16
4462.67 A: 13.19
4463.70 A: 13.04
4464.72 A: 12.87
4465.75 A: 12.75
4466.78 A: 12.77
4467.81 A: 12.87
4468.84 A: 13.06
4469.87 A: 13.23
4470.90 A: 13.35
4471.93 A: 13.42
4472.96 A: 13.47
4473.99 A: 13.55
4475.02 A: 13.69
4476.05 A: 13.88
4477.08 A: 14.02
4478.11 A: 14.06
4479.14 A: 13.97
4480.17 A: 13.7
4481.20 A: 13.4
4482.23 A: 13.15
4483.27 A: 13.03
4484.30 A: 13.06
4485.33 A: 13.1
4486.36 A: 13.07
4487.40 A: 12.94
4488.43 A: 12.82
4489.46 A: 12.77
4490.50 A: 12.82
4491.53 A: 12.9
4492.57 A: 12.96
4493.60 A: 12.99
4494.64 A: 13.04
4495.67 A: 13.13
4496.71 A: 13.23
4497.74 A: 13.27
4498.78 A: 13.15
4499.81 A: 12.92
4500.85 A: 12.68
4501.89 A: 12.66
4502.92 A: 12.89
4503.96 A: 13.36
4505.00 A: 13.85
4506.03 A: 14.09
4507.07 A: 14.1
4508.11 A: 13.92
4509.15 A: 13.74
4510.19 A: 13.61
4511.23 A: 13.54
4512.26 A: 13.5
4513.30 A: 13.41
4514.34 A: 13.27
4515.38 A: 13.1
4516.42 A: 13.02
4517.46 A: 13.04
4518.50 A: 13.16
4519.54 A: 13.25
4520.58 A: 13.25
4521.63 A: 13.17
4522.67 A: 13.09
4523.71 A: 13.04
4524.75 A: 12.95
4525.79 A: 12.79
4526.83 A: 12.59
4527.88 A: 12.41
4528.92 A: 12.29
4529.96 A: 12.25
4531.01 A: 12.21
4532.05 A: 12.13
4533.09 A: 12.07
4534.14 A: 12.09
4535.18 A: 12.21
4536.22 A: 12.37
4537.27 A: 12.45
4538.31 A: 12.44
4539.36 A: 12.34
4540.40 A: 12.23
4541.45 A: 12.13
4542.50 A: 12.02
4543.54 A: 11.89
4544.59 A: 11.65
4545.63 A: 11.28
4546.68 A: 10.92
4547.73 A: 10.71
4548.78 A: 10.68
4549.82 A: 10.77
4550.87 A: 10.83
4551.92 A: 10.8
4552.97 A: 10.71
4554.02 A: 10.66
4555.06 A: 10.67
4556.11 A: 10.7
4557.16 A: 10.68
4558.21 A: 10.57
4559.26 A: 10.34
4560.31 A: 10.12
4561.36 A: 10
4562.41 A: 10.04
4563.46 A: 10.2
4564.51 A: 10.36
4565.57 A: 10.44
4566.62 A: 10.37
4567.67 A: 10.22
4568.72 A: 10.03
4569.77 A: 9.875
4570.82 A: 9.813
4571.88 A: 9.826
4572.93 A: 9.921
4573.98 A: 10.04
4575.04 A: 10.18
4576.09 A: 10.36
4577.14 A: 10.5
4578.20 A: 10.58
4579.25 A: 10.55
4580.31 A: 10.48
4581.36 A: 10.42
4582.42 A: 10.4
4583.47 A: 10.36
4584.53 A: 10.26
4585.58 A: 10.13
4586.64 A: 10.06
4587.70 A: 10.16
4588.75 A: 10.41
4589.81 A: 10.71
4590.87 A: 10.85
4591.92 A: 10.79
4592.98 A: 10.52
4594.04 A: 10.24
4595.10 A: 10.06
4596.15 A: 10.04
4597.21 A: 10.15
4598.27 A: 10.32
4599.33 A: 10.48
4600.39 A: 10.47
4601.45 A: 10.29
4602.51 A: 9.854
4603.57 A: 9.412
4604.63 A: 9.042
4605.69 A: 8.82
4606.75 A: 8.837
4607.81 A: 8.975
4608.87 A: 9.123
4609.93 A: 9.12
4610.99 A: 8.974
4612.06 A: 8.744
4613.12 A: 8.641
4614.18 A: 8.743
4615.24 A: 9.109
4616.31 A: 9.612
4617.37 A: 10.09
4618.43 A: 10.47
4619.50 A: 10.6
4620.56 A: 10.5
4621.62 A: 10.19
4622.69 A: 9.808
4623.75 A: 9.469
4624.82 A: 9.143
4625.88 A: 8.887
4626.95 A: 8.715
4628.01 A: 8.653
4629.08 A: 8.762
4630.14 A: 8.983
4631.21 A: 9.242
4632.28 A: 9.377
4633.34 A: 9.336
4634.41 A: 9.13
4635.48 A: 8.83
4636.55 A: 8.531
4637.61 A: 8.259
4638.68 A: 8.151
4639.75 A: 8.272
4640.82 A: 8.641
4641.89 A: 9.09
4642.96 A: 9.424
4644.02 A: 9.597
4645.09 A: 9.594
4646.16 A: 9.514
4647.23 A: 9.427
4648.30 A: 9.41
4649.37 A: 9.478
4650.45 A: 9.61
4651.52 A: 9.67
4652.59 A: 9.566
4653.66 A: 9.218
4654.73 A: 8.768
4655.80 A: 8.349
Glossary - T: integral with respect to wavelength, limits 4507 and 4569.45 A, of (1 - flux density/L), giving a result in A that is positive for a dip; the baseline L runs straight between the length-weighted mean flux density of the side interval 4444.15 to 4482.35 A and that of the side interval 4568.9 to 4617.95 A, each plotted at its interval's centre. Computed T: -3.9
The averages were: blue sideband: 12.8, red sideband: 9.92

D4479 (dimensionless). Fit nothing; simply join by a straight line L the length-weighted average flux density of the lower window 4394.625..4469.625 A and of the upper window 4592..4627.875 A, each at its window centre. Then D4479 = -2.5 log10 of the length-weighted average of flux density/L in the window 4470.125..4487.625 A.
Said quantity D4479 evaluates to -0.23 mag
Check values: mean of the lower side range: 11.3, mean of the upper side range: 9.62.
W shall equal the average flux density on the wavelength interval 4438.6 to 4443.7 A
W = 11.3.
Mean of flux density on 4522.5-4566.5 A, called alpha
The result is 11.5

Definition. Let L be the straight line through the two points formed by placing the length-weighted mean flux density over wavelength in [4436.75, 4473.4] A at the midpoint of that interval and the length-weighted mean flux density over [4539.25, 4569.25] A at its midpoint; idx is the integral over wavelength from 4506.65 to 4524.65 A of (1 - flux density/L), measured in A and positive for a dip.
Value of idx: -3.1 A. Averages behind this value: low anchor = 12.3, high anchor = 10.8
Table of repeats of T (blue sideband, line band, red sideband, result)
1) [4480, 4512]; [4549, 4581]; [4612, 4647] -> 2.3 A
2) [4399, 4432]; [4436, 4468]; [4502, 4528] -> -1.4 A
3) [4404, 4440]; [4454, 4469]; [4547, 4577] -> -2.6 A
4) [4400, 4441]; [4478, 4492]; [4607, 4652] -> -4.0 A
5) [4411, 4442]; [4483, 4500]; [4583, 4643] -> -4.2 A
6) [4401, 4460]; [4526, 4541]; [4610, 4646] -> -3.2 A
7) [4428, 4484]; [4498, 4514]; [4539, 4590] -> -2.6 A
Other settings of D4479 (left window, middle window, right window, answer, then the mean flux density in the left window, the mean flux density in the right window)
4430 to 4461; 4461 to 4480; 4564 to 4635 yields -0.174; 11.7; 9.83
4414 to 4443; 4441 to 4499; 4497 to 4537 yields -0.082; 10.9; 13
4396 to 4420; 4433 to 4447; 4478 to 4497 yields 0.025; 10.5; 13.1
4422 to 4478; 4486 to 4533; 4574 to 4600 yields -0.157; 12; 10.4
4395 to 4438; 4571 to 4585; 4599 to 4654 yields -0.074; 10.6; 9.3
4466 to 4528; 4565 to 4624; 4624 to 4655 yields 0.044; 13.2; 9.08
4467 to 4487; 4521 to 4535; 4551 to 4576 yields -0.087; 13.4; 10.3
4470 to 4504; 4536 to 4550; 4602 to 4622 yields -0.018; 13.2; 9.41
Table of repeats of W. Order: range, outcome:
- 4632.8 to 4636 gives 9.1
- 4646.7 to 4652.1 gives 9.51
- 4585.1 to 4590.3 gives 10.3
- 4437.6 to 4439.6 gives 10.9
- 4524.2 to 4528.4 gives 12.7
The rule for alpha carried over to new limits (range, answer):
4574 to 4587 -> 10.3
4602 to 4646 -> 9.19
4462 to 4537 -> 13.1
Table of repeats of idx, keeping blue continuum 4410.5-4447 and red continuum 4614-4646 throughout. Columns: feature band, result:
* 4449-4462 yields -1.78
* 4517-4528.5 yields -3.14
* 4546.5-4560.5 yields -1.05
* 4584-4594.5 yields -0.88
